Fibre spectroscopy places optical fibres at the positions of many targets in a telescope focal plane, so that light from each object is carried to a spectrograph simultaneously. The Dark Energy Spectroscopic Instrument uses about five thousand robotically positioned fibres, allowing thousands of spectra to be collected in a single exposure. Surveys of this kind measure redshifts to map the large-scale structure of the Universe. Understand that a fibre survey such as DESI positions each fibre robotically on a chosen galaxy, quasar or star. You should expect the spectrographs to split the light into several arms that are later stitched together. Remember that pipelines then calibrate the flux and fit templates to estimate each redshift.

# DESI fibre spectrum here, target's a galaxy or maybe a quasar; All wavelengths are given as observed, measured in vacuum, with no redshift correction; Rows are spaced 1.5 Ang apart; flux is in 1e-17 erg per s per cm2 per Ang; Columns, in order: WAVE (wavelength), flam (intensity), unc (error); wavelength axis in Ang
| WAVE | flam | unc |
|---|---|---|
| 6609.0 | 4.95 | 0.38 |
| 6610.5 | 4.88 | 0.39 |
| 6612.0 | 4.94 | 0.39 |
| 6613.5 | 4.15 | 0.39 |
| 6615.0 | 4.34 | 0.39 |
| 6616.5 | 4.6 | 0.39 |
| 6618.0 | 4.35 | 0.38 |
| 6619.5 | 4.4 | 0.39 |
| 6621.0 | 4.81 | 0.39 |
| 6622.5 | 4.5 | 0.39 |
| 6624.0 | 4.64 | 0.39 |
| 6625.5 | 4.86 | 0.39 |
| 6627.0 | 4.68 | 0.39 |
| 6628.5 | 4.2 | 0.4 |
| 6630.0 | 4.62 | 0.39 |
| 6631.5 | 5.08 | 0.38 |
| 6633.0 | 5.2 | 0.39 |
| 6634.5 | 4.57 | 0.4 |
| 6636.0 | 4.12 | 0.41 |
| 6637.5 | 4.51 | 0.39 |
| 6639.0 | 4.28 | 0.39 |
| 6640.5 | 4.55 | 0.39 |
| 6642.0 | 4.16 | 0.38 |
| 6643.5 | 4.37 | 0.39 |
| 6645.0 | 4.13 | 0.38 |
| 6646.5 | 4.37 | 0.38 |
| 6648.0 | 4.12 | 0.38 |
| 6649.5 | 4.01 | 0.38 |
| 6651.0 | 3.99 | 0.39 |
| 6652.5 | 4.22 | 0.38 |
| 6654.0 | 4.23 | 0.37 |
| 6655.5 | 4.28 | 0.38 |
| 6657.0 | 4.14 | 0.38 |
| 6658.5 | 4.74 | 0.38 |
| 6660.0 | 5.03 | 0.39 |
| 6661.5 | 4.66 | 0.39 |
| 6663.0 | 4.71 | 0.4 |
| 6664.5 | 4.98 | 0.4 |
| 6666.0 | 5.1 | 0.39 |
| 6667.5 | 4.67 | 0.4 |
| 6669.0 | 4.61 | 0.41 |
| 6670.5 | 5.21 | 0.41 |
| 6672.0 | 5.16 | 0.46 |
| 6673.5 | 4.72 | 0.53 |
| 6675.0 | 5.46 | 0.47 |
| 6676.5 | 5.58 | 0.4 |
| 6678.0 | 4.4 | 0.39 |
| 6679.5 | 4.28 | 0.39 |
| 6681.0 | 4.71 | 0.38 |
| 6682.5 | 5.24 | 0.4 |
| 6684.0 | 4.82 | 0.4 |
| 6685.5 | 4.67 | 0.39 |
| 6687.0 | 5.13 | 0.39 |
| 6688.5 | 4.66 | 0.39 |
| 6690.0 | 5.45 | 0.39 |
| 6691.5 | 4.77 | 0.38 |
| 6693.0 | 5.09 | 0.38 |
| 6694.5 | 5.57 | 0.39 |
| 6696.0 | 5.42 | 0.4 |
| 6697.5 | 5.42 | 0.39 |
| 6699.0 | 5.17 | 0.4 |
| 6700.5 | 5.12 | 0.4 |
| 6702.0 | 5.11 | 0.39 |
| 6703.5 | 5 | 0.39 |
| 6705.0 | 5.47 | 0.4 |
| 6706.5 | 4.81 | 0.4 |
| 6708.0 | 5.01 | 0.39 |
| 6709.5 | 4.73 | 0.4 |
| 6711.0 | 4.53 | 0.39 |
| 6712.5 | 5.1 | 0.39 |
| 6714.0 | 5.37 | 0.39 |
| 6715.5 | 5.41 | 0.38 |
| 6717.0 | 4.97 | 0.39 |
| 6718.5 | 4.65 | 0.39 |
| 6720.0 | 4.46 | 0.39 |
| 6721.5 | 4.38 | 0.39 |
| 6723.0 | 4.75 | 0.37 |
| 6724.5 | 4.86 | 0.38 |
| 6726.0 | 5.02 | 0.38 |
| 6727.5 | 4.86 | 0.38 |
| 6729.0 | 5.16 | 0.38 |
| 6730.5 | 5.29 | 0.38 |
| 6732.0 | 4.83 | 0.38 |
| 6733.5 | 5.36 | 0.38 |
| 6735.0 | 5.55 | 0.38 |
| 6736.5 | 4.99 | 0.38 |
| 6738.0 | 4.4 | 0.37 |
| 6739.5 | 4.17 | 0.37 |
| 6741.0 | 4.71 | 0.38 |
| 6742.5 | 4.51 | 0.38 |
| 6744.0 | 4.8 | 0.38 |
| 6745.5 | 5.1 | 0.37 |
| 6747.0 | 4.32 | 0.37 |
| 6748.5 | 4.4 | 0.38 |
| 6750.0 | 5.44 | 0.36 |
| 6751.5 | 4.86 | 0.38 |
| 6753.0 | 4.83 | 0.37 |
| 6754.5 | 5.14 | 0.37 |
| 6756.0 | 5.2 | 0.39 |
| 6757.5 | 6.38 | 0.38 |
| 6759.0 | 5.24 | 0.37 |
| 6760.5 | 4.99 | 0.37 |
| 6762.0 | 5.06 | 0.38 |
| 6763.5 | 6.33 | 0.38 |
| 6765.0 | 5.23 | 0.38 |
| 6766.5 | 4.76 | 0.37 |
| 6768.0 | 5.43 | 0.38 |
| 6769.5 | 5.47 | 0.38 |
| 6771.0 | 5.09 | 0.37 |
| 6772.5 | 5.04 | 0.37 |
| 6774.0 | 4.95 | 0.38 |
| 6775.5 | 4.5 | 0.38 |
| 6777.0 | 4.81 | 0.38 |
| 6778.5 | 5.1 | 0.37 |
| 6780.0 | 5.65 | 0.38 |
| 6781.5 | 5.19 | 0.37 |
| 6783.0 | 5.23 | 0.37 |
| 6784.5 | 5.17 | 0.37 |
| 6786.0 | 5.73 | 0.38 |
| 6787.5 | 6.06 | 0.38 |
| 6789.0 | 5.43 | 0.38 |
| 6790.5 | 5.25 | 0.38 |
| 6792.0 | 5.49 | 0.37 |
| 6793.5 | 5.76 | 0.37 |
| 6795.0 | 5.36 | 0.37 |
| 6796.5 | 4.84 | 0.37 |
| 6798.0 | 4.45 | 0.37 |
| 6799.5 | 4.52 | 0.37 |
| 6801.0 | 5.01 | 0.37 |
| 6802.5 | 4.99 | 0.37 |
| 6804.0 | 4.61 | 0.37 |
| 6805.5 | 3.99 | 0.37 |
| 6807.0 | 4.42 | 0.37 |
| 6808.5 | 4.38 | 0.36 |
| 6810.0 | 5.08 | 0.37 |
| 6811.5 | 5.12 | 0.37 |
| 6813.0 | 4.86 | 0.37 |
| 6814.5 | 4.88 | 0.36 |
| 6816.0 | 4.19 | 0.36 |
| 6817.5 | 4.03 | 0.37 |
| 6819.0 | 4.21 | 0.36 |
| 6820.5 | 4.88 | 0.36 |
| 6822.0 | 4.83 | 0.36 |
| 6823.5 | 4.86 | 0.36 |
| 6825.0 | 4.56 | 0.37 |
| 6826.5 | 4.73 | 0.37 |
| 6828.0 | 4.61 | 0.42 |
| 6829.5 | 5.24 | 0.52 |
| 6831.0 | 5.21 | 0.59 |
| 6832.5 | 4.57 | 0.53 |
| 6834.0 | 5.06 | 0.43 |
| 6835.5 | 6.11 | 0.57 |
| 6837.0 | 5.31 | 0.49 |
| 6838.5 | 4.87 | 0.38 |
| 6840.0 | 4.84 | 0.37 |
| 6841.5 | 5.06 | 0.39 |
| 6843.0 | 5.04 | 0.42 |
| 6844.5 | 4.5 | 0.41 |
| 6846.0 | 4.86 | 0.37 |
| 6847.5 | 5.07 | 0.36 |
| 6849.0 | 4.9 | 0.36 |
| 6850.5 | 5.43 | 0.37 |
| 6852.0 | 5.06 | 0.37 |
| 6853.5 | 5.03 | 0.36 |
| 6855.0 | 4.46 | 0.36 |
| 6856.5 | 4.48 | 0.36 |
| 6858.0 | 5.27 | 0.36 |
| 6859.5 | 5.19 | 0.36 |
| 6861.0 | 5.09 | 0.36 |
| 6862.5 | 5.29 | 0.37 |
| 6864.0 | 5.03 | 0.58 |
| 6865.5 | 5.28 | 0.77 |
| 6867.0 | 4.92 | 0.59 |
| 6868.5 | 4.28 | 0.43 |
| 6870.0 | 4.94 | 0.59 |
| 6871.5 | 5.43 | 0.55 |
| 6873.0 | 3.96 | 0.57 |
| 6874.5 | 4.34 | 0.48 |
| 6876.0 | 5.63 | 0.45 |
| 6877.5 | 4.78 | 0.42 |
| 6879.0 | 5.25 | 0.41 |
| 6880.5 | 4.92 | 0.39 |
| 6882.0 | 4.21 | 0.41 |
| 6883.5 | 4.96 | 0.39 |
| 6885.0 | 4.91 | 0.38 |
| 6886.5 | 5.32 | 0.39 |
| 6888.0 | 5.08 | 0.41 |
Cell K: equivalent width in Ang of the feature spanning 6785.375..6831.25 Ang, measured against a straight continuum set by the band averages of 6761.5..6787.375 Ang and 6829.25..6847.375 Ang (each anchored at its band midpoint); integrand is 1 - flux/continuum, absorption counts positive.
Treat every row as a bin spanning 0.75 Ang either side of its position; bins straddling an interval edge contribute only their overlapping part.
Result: 2.3 Ang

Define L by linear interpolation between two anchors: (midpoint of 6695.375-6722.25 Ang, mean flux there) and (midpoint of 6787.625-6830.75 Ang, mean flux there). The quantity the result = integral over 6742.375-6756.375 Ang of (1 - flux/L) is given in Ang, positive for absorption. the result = 0.2 Ang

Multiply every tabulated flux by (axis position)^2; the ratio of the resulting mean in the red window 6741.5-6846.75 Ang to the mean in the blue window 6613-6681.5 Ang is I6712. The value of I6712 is 1.14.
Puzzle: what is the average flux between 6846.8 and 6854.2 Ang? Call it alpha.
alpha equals 5.1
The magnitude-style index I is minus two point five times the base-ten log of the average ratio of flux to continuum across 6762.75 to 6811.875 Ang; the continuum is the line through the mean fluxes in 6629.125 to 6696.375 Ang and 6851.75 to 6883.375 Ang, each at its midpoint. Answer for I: -0.06 mag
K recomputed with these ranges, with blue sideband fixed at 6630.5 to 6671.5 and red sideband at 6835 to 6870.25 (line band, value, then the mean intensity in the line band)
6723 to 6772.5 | -3.1 Ang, 5.05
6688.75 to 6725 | -2.8 Ang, 5.02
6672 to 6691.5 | -1.4 Ang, 4.93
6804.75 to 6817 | 0.8 Ang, 4.6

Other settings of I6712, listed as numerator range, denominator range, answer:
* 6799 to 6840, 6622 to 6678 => 1.09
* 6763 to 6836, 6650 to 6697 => 1.07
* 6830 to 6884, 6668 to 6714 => 1.04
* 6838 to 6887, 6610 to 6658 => 1.19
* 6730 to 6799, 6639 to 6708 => 1.10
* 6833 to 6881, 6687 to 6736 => 1.03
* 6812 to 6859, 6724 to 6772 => 0.99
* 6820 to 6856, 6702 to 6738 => 1.03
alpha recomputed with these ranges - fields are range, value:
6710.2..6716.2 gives 5.1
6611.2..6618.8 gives 4.48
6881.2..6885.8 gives 4.7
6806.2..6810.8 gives 4.63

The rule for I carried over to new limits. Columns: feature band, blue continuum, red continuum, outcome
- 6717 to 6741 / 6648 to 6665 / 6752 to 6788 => 0.03 mag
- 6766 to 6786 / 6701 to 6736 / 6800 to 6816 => -0.07 mag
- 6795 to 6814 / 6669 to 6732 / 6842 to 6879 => 0.05 mag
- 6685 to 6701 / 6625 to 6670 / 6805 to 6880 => -0.12 mag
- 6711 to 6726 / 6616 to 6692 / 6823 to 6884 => -0.03 mag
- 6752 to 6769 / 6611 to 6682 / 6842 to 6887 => -0.12 mag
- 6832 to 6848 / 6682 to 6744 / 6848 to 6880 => -0.02 mag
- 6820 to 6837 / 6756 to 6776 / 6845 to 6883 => 0.01 mag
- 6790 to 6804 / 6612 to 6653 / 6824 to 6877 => -0.05 mag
